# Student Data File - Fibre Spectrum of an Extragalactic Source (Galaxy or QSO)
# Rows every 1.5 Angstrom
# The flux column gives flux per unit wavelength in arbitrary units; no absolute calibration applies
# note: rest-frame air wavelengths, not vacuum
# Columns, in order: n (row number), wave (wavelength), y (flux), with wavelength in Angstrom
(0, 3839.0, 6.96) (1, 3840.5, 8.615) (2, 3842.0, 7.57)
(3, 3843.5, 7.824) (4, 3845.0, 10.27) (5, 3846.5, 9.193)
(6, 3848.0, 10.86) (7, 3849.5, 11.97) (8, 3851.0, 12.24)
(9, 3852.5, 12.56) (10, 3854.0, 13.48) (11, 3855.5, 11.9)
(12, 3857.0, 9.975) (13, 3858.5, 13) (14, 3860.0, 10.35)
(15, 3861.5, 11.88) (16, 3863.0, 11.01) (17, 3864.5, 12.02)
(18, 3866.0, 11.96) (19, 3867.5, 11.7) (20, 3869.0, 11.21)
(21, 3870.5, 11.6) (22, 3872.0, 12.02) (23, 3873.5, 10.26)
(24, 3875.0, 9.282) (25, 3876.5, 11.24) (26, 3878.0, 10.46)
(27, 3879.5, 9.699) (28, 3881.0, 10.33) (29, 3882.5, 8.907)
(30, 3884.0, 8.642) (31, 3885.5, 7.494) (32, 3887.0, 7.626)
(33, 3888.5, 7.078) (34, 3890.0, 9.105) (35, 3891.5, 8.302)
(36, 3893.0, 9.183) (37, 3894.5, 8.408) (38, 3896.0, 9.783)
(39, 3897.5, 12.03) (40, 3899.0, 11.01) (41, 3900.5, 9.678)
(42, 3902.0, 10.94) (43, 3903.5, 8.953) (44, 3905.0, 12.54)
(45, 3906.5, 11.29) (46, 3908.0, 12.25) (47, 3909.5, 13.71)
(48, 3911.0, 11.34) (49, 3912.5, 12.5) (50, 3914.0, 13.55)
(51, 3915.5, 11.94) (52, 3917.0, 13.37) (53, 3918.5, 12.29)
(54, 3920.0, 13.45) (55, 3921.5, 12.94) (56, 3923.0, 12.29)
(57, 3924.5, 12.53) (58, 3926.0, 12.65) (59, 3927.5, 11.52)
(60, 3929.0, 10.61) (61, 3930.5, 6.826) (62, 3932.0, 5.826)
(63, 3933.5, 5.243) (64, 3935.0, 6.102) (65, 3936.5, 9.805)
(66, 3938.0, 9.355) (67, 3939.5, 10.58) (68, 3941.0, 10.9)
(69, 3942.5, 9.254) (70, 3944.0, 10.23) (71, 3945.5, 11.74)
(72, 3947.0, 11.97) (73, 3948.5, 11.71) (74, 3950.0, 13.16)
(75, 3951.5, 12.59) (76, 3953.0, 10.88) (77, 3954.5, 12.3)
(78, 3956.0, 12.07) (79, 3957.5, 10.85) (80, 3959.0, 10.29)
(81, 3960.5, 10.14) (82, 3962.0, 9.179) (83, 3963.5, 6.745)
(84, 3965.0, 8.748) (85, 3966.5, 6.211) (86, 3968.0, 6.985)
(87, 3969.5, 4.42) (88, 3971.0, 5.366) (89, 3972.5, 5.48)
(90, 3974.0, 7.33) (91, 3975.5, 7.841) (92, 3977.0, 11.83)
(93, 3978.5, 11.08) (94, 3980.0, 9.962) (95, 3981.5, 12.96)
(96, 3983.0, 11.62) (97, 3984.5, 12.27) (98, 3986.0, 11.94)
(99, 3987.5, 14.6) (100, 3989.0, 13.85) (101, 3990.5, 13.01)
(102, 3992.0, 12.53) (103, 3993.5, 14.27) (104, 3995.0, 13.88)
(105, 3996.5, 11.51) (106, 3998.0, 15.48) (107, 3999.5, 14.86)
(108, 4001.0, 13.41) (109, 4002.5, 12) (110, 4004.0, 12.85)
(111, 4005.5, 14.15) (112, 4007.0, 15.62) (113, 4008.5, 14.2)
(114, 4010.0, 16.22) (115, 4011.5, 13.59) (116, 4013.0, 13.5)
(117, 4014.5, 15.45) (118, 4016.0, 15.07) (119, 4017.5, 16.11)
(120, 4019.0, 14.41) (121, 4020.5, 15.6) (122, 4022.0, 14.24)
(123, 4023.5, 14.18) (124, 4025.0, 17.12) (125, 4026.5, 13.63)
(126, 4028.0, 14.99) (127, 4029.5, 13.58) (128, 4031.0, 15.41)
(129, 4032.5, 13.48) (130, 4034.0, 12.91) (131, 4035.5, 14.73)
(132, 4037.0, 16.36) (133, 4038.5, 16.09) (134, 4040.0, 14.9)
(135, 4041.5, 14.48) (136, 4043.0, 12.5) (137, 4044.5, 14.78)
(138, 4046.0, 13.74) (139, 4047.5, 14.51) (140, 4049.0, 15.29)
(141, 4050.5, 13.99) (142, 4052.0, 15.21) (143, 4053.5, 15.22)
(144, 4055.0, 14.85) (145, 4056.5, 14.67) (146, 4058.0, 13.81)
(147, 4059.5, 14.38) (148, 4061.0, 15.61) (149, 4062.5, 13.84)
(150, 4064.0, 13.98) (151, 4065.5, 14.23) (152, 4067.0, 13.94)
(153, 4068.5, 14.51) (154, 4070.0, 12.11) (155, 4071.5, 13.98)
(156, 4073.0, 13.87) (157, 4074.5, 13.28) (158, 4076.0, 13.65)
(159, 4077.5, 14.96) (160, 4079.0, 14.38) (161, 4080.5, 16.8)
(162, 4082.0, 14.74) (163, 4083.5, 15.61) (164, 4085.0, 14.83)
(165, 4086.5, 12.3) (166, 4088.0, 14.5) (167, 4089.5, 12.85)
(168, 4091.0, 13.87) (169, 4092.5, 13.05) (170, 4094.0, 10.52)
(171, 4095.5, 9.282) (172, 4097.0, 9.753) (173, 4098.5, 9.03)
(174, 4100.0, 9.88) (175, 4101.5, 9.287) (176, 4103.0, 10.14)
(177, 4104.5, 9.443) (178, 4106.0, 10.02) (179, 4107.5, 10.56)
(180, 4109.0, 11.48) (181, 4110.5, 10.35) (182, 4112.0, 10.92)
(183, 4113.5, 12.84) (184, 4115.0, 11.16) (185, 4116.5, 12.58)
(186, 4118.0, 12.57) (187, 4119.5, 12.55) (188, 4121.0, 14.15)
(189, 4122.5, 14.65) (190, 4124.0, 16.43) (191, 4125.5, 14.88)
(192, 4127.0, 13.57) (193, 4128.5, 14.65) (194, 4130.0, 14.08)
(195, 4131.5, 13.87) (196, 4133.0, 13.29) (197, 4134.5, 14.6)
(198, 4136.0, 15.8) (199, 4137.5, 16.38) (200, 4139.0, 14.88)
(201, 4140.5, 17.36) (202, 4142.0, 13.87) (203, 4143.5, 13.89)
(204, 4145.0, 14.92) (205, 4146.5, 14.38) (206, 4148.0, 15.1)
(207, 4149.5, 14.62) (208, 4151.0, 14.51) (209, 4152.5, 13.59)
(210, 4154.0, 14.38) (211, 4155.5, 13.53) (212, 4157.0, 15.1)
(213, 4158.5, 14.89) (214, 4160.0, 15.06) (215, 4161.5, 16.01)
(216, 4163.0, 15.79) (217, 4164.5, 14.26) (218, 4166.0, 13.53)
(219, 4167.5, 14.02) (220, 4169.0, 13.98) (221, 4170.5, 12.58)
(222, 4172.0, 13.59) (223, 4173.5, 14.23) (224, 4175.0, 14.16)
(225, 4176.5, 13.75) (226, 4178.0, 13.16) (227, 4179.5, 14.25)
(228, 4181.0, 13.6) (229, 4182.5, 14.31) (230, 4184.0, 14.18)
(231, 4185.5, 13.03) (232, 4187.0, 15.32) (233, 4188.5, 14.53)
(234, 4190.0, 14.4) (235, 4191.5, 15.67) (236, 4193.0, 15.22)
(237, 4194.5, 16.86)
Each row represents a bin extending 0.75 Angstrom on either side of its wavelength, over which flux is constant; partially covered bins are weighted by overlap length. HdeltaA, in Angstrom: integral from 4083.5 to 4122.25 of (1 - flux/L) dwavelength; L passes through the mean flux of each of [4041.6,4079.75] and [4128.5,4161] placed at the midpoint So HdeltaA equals 7.5 Angstrom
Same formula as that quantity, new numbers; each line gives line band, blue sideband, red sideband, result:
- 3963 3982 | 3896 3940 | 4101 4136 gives 5.6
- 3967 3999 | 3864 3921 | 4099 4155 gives 2.4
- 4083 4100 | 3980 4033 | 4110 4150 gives 2.2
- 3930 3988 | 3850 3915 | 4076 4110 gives 8.4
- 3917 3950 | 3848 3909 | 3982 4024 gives 4.2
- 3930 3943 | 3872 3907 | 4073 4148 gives 2.8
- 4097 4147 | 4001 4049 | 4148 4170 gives 5.5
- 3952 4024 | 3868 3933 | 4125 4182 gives 0.5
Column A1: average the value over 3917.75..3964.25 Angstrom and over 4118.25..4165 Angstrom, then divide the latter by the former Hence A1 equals 1.39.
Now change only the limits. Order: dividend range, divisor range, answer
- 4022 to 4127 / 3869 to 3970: 1.31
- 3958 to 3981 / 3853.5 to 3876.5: 0.72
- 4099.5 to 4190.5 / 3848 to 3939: 1.28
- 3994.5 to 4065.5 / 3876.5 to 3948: 1.40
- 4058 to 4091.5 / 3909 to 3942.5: 1.31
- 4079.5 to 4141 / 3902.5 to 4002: 1.18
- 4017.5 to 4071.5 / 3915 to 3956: 1.34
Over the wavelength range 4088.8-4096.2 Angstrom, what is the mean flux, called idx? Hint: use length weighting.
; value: 11.9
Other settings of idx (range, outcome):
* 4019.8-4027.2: 15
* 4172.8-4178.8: 13.8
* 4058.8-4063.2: 14.6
